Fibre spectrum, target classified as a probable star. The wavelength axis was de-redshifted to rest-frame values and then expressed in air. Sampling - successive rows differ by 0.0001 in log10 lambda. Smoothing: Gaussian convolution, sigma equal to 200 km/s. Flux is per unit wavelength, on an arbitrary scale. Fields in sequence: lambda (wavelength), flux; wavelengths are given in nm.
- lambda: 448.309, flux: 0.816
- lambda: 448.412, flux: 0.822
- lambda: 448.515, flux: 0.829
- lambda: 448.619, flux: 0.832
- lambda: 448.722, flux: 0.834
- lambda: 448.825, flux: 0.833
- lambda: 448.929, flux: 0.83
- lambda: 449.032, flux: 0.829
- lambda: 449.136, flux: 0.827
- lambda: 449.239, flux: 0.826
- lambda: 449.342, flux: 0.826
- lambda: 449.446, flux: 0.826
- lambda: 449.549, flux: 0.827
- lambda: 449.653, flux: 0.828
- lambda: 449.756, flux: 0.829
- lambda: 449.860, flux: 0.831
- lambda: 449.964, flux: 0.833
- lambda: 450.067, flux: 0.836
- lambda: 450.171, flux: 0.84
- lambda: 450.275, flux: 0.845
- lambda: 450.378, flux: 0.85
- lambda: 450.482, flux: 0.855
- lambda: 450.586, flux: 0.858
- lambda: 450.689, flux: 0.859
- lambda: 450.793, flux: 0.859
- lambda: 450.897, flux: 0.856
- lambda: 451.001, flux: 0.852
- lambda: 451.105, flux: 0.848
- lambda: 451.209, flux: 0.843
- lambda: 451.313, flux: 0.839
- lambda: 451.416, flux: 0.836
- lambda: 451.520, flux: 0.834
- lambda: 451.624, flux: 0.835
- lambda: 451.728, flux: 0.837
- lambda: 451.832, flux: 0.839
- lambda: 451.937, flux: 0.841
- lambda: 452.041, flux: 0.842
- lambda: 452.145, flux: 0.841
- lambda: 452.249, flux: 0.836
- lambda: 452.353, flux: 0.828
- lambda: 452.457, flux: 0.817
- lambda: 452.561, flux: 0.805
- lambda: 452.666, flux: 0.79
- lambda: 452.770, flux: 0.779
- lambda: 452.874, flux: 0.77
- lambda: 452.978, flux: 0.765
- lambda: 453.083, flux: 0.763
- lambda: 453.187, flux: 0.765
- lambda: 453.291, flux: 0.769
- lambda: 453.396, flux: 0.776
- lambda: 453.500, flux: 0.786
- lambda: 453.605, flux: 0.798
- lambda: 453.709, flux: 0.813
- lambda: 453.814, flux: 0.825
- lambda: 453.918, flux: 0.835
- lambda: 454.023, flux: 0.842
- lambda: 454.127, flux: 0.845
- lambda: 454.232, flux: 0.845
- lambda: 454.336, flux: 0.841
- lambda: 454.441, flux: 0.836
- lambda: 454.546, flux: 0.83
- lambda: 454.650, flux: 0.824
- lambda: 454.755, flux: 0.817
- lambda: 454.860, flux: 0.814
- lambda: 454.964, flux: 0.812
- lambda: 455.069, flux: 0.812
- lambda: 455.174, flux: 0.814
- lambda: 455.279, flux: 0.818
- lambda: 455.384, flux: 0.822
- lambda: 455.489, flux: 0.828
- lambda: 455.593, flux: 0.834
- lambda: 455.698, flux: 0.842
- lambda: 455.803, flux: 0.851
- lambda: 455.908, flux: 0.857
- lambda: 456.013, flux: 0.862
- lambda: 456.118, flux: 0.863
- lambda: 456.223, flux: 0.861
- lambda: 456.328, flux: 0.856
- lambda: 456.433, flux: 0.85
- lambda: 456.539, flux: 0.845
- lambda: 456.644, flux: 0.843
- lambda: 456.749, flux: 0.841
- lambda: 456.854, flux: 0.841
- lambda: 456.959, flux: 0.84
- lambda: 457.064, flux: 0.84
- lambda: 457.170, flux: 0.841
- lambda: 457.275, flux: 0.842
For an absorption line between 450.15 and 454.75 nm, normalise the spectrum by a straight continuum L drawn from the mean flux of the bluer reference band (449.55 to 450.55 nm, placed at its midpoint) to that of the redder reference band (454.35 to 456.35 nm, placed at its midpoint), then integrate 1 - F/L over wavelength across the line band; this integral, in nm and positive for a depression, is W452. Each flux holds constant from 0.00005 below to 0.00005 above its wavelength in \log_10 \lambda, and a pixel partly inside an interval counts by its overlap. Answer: 0.06 nm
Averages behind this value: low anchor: 0.838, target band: 0.825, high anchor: 0.834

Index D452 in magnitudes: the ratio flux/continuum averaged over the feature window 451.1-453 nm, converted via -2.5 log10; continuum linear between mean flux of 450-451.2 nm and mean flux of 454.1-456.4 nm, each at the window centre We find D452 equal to 0.03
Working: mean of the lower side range 0.85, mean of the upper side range 0.836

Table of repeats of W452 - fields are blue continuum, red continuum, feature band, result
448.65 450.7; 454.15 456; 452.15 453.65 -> 0.075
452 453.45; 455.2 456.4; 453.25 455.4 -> 0.009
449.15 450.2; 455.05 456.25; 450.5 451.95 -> -0.023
